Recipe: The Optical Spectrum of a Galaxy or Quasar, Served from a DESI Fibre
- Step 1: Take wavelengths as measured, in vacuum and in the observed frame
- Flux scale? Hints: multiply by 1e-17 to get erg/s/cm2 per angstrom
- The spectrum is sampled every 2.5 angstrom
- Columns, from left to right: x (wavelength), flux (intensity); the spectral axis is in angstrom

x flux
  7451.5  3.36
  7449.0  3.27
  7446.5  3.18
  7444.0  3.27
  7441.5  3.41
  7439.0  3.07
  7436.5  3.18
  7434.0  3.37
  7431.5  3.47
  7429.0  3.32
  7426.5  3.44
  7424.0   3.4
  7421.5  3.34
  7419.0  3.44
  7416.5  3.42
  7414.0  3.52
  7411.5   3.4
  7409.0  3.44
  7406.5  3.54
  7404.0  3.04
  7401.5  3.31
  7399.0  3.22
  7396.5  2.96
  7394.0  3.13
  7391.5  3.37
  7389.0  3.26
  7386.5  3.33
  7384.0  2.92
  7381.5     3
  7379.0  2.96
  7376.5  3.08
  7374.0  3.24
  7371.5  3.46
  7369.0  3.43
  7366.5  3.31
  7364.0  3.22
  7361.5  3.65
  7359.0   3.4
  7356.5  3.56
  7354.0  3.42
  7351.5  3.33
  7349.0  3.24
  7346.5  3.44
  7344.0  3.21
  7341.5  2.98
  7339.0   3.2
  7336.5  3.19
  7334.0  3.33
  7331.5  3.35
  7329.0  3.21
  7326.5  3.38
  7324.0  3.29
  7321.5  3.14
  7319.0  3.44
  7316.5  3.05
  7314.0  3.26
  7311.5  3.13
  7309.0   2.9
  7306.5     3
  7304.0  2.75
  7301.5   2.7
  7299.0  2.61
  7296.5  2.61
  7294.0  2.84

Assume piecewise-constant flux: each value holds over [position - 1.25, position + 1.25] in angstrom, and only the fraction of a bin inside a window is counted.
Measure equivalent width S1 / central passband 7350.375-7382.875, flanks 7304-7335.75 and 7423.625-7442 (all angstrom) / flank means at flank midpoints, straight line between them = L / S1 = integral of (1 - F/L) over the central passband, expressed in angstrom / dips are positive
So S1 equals -0.7 angstrom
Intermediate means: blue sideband 3.19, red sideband 3.33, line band 3.31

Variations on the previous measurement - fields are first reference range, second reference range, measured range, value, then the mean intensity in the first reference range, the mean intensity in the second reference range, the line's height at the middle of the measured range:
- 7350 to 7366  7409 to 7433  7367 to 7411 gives 2.54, 3.42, 3.42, 3.42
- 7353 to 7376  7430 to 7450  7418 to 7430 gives -0.31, 3.4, 3.28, 3.3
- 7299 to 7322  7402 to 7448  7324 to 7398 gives -2.40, 3.01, 3.35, 3.16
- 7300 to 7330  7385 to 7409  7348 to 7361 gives -0.97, 3.1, 3.25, 3.17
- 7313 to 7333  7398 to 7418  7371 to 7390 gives 1.08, 3.27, 3.36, 3.33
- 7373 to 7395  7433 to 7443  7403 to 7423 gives -1.21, 3.14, 3.26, 3.2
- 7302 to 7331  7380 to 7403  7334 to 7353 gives -0.55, 3.13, 3.16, 3.15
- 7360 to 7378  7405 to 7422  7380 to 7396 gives 1.07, 3.34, 3.44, 3.38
